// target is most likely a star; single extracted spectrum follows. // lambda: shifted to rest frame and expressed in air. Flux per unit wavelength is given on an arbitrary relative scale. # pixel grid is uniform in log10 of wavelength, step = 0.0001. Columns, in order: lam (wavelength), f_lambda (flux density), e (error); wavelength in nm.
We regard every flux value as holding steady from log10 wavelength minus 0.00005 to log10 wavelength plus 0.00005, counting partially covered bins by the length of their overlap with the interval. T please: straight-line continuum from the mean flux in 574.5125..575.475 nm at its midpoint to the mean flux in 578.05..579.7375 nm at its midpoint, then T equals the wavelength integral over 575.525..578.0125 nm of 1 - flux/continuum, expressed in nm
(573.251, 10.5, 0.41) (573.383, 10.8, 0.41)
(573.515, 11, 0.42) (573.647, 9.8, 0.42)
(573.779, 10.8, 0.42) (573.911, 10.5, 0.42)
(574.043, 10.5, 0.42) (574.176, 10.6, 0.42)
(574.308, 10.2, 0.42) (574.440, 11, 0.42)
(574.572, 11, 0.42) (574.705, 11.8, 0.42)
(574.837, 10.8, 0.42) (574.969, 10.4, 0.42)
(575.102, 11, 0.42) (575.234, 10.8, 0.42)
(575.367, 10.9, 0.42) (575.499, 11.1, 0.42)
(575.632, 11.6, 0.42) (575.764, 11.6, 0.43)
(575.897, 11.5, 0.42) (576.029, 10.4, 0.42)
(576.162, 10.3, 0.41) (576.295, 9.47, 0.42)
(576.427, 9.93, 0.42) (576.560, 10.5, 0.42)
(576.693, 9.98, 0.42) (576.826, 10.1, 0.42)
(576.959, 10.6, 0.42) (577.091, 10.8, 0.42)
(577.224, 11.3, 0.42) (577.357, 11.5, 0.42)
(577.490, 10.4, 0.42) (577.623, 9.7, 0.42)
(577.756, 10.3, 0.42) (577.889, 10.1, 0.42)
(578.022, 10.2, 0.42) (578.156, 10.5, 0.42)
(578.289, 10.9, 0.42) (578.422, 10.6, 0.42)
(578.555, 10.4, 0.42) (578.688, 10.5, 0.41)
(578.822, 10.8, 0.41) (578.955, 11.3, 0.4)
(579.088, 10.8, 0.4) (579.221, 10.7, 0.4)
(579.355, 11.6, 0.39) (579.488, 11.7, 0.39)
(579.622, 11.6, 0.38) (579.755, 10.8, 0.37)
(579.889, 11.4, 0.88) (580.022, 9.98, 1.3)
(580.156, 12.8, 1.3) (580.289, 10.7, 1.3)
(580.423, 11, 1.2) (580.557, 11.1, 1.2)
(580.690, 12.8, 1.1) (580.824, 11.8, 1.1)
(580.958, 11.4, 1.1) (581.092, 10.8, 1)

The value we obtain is 0.088 nm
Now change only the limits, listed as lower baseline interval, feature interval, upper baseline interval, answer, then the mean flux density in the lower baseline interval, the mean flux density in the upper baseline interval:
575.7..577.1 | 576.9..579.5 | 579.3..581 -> 0.050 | 10.5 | 11.4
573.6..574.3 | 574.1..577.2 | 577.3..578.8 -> -0.081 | 10.4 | 10.5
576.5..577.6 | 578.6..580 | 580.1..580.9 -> 0.030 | 10.6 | 11.7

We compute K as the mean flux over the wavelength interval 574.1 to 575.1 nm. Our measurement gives 10.8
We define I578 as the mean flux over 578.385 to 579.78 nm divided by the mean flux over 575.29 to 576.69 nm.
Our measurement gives 1.0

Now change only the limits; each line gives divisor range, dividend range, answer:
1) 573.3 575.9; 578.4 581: 1.03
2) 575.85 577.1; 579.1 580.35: 1.09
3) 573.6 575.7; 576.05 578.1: 0.96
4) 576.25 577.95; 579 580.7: 1.09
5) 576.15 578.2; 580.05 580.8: 1.12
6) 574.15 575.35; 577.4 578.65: 0.96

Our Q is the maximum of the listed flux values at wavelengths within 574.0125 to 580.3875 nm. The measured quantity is 12.8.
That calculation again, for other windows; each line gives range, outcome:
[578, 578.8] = 10.9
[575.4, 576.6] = 11.6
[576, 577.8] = 11.5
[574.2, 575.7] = 11.8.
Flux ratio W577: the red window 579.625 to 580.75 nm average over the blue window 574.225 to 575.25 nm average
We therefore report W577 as 1.04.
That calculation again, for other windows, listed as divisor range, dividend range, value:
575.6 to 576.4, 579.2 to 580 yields 1.05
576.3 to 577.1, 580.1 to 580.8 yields 1.14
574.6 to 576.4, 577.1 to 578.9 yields 0.97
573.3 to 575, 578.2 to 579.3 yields 1.00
